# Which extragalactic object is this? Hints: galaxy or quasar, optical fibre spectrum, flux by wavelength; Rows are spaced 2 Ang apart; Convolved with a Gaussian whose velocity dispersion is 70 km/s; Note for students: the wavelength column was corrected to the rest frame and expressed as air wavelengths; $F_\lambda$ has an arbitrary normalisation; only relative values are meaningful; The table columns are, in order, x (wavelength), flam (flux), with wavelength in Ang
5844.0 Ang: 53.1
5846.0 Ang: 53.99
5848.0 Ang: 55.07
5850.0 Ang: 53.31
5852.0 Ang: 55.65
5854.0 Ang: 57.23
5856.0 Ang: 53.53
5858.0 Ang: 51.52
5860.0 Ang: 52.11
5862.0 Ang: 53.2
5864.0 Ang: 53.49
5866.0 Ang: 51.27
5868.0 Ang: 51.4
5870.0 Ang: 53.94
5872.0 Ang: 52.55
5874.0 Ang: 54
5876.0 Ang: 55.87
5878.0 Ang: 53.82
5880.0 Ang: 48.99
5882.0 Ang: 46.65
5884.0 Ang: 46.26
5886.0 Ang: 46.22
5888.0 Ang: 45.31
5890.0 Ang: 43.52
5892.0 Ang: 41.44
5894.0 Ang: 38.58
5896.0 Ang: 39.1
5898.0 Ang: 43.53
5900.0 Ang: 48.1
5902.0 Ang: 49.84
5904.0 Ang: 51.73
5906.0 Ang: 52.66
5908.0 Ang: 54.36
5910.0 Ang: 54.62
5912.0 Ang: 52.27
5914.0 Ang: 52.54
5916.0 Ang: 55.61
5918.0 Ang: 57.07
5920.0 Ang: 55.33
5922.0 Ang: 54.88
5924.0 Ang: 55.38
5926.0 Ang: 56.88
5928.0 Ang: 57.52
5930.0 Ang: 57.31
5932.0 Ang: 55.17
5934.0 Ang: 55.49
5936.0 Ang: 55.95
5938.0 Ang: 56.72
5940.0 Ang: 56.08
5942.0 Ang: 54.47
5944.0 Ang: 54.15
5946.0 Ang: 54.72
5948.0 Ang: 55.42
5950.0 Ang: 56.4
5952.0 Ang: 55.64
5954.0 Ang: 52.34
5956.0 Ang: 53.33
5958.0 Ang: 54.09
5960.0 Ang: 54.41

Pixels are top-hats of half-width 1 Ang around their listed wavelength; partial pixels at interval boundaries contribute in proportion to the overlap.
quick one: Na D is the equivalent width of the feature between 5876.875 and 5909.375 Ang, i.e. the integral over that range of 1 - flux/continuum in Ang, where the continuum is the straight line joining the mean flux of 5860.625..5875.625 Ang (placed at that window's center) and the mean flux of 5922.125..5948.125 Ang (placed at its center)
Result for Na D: 4.2 Ang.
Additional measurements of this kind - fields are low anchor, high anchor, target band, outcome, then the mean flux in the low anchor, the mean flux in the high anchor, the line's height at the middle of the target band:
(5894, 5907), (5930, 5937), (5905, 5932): -1.80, 46.8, 55.8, 51.7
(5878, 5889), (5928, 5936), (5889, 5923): 1.22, 47.3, 56.2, 51.4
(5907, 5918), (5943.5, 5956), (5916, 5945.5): -0.78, 54.2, 54.7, 54.4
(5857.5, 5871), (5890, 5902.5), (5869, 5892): -0.75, 52.5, 43.2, 47.7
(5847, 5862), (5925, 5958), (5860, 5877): 0.34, 54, 55.4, 54.2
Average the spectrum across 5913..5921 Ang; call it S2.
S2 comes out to 55.1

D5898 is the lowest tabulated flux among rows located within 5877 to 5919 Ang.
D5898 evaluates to 38.58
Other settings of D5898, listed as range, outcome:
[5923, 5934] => 55.17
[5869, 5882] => 46.65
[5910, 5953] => 52.27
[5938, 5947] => 54.15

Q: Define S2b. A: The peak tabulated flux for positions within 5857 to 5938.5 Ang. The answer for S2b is 57.52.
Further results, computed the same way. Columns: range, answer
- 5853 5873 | 57.23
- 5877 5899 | 53.82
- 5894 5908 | 54.36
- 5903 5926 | 57.07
